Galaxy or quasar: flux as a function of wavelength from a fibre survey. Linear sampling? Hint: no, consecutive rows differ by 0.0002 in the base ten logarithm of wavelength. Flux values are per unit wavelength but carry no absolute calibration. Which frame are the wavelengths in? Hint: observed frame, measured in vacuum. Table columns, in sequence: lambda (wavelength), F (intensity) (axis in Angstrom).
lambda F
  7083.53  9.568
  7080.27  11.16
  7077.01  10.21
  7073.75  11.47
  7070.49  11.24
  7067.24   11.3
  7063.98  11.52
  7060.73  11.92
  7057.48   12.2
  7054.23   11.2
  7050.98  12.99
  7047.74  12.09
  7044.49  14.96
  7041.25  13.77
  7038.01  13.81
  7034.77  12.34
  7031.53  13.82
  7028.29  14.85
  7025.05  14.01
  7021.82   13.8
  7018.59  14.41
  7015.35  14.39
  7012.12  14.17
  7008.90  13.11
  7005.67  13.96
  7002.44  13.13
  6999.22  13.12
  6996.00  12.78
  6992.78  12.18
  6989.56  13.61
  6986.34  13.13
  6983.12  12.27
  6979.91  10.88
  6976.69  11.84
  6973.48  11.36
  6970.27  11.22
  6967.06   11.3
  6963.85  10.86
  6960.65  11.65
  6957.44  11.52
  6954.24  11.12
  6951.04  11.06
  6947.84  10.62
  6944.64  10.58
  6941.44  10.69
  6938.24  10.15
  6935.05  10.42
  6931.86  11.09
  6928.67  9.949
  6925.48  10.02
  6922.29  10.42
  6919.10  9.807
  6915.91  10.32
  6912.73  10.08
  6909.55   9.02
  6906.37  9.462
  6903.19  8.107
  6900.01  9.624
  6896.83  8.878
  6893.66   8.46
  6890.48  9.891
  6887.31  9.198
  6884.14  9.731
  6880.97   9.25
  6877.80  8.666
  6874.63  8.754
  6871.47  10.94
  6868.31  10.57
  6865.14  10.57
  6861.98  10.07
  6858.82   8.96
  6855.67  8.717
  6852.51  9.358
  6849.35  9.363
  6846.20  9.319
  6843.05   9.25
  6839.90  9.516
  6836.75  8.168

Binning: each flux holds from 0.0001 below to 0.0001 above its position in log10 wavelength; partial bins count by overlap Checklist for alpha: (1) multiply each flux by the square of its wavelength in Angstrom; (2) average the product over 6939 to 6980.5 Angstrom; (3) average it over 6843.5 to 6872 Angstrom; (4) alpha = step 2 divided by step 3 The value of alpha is 1.2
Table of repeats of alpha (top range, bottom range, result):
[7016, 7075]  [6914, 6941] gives 1.30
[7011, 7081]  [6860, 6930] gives 1.39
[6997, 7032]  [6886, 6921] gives 1.53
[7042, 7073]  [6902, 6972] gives 1.21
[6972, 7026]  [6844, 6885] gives 1.42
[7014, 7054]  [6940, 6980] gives 1.25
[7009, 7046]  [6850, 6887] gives 1.53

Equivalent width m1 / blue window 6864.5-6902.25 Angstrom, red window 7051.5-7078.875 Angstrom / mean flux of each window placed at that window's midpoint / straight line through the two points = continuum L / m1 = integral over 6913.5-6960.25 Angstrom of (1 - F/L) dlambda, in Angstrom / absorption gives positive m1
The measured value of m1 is -2.35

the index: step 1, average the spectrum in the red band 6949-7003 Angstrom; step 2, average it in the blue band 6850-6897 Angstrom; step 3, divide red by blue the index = 1.3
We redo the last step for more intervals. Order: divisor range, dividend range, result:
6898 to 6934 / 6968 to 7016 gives 1.29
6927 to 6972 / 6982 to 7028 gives 1.24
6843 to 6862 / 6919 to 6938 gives 1.12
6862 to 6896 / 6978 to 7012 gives 1.34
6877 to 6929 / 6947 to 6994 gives 1.23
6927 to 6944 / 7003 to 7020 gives 1.33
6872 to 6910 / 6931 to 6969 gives 1.20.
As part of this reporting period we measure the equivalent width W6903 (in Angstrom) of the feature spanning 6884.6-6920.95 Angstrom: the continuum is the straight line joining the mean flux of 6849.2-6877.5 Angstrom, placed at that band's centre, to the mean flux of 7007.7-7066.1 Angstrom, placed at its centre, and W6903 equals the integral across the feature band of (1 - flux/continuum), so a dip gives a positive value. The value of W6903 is 3.89 Angstrom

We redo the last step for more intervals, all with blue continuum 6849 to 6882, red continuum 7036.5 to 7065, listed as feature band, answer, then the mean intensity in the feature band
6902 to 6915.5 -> 1.34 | 9.31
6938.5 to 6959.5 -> 0.20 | 10.9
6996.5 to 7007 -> -1.25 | 13.3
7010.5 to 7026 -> -2.51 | 14.2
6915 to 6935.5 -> 0.61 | 10.3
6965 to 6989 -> -0.62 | 11.8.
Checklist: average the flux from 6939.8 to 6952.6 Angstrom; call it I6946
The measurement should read 10.7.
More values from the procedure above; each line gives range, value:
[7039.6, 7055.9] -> 13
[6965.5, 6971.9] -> 11.3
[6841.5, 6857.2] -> 9.2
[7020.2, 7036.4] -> 13.8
